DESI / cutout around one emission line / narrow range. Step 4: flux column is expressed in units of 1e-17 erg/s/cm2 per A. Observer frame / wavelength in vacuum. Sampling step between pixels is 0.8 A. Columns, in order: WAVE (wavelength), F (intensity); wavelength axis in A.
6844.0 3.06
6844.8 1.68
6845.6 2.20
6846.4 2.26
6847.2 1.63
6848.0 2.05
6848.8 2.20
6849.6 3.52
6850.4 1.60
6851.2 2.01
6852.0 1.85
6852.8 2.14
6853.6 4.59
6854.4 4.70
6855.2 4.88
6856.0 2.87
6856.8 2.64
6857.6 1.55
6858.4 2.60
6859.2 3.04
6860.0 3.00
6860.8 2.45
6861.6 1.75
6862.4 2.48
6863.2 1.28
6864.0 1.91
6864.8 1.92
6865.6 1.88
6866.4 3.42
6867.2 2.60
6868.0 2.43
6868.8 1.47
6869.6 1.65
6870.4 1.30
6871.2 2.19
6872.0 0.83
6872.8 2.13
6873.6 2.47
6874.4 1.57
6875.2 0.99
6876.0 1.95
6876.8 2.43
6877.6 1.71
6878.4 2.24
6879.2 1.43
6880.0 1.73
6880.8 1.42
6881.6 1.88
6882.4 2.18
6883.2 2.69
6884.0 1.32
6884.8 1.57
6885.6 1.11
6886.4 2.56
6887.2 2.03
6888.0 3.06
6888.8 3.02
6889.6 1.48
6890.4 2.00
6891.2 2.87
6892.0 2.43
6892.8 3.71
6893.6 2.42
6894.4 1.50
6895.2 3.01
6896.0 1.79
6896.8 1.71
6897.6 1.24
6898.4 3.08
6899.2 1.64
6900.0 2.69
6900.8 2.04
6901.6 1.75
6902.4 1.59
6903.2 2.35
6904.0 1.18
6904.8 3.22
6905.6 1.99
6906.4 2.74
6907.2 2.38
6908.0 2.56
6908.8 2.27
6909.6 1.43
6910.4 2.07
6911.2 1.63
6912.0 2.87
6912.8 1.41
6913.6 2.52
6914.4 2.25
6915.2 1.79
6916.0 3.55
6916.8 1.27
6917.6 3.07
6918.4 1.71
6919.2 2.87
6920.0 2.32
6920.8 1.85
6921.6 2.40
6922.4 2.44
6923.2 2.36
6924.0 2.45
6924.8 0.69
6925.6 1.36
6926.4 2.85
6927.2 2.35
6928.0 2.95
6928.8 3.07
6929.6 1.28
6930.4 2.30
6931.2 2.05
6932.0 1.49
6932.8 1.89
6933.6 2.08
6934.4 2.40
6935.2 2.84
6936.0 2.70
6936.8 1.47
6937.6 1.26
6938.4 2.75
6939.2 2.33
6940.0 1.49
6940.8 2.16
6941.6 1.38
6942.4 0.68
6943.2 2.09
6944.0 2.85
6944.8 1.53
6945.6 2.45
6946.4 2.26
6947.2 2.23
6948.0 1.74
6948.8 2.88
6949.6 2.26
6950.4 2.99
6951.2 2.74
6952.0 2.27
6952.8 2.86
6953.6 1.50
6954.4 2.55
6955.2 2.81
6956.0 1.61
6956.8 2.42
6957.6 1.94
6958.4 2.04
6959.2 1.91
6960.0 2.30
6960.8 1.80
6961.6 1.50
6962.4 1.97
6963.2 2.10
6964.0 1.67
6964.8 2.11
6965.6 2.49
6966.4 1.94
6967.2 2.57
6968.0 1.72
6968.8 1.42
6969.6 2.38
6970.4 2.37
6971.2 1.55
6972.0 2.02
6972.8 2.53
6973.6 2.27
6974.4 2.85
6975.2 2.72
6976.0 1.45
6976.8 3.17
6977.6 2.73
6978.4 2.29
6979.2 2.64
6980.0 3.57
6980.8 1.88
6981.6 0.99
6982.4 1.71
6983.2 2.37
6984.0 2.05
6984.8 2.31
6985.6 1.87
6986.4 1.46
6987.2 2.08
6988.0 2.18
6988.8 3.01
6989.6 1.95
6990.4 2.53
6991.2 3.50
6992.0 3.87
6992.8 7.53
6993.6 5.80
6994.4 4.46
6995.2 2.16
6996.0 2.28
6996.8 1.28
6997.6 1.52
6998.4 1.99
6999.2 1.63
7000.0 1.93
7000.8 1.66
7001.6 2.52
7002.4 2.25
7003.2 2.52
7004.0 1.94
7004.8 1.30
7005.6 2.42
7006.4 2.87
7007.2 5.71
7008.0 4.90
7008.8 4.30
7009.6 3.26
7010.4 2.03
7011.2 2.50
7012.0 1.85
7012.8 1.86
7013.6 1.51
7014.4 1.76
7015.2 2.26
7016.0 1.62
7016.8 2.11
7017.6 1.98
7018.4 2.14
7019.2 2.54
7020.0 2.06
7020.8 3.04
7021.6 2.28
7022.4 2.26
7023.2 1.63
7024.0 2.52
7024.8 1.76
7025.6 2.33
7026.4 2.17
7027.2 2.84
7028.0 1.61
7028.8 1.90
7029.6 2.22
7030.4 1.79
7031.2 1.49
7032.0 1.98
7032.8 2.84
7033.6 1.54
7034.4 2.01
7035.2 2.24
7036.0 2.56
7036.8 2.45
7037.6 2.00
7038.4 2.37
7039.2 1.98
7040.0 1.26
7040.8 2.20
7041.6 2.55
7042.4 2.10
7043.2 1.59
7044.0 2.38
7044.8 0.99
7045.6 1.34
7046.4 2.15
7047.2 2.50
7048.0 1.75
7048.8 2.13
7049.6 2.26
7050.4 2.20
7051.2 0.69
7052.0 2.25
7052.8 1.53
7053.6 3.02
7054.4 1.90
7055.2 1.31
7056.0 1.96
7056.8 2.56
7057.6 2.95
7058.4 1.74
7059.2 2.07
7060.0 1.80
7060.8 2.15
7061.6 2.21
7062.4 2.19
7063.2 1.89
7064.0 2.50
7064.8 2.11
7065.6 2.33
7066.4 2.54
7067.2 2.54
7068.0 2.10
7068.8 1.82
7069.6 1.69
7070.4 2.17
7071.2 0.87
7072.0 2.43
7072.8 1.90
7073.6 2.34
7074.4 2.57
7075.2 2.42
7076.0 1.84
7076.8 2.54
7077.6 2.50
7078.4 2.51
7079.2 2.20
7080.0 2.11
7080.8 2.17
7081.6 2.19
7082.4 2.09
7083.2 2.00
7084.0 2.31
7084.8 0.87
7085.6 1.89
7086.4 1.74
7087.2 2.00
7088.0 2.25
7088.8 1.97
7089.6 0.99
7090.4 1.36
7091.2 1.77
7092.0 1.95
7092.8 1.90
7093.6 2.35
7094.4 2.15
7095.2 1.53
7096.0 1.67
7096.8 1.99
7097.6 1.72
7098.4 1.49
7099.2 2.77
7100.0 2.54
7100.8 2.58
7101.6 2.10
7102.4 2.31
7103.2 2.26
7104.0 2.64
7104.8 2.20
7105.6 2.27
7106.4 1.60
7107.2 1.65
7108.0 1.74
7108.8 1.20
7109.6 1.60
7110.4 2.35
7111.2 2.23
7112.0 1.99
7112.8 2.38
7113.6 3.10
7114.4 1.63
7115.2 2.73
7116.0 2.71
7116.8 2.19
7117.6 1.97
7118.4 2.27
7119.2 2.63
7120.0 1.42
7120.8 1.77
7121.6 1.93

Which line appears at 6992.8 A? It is [S II]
